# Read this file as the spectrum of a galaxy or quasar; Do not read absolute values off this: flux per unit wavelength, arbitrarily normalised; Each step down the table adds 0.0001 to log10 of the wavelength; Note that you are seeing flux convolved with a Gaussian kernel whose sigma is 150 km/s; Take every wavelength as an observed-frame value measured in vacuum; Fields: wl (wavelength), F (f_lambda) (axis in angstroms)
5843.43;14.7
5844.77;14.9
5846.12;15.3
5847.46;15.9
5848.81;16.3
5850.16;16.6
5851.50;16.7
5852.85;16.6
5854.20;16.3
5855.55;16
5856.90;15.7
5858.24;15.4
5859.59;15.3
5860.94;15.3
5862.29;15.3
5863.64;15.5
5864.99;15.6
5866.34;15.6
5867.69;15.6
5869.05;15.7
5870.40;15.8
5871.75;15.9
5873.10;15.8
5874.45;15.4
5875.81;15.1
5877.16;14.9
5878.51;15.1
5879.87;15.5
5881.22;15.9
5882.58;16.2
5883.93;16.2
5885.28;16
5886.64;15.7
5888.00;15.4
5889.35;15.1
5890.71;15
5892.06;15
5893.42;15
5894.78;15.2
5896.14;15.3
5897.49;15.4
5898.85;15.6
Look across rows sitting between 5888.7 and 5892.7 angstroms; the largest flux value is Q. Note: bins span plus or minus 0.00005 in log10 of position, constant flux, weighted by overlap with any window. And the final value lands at 15.1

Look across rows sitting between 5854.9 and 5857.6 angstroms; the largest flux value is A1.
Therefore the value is 16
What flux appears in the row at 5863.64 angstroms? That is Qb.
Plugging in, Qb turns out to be 15.5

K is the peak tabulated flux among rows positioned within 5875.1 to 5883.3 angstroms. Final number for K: 16.2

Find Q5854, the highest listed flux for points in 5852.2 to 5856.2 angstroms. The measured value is 16.6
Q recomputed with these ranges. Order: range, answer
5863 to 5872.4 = 15.9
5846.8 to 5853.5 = 16.7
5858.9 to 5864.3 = 15.5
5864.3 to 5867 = 15.6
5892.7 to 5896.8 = 15.3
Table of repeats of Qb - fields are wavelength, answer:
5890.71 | 15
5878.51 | 15.1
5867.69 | 15.6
